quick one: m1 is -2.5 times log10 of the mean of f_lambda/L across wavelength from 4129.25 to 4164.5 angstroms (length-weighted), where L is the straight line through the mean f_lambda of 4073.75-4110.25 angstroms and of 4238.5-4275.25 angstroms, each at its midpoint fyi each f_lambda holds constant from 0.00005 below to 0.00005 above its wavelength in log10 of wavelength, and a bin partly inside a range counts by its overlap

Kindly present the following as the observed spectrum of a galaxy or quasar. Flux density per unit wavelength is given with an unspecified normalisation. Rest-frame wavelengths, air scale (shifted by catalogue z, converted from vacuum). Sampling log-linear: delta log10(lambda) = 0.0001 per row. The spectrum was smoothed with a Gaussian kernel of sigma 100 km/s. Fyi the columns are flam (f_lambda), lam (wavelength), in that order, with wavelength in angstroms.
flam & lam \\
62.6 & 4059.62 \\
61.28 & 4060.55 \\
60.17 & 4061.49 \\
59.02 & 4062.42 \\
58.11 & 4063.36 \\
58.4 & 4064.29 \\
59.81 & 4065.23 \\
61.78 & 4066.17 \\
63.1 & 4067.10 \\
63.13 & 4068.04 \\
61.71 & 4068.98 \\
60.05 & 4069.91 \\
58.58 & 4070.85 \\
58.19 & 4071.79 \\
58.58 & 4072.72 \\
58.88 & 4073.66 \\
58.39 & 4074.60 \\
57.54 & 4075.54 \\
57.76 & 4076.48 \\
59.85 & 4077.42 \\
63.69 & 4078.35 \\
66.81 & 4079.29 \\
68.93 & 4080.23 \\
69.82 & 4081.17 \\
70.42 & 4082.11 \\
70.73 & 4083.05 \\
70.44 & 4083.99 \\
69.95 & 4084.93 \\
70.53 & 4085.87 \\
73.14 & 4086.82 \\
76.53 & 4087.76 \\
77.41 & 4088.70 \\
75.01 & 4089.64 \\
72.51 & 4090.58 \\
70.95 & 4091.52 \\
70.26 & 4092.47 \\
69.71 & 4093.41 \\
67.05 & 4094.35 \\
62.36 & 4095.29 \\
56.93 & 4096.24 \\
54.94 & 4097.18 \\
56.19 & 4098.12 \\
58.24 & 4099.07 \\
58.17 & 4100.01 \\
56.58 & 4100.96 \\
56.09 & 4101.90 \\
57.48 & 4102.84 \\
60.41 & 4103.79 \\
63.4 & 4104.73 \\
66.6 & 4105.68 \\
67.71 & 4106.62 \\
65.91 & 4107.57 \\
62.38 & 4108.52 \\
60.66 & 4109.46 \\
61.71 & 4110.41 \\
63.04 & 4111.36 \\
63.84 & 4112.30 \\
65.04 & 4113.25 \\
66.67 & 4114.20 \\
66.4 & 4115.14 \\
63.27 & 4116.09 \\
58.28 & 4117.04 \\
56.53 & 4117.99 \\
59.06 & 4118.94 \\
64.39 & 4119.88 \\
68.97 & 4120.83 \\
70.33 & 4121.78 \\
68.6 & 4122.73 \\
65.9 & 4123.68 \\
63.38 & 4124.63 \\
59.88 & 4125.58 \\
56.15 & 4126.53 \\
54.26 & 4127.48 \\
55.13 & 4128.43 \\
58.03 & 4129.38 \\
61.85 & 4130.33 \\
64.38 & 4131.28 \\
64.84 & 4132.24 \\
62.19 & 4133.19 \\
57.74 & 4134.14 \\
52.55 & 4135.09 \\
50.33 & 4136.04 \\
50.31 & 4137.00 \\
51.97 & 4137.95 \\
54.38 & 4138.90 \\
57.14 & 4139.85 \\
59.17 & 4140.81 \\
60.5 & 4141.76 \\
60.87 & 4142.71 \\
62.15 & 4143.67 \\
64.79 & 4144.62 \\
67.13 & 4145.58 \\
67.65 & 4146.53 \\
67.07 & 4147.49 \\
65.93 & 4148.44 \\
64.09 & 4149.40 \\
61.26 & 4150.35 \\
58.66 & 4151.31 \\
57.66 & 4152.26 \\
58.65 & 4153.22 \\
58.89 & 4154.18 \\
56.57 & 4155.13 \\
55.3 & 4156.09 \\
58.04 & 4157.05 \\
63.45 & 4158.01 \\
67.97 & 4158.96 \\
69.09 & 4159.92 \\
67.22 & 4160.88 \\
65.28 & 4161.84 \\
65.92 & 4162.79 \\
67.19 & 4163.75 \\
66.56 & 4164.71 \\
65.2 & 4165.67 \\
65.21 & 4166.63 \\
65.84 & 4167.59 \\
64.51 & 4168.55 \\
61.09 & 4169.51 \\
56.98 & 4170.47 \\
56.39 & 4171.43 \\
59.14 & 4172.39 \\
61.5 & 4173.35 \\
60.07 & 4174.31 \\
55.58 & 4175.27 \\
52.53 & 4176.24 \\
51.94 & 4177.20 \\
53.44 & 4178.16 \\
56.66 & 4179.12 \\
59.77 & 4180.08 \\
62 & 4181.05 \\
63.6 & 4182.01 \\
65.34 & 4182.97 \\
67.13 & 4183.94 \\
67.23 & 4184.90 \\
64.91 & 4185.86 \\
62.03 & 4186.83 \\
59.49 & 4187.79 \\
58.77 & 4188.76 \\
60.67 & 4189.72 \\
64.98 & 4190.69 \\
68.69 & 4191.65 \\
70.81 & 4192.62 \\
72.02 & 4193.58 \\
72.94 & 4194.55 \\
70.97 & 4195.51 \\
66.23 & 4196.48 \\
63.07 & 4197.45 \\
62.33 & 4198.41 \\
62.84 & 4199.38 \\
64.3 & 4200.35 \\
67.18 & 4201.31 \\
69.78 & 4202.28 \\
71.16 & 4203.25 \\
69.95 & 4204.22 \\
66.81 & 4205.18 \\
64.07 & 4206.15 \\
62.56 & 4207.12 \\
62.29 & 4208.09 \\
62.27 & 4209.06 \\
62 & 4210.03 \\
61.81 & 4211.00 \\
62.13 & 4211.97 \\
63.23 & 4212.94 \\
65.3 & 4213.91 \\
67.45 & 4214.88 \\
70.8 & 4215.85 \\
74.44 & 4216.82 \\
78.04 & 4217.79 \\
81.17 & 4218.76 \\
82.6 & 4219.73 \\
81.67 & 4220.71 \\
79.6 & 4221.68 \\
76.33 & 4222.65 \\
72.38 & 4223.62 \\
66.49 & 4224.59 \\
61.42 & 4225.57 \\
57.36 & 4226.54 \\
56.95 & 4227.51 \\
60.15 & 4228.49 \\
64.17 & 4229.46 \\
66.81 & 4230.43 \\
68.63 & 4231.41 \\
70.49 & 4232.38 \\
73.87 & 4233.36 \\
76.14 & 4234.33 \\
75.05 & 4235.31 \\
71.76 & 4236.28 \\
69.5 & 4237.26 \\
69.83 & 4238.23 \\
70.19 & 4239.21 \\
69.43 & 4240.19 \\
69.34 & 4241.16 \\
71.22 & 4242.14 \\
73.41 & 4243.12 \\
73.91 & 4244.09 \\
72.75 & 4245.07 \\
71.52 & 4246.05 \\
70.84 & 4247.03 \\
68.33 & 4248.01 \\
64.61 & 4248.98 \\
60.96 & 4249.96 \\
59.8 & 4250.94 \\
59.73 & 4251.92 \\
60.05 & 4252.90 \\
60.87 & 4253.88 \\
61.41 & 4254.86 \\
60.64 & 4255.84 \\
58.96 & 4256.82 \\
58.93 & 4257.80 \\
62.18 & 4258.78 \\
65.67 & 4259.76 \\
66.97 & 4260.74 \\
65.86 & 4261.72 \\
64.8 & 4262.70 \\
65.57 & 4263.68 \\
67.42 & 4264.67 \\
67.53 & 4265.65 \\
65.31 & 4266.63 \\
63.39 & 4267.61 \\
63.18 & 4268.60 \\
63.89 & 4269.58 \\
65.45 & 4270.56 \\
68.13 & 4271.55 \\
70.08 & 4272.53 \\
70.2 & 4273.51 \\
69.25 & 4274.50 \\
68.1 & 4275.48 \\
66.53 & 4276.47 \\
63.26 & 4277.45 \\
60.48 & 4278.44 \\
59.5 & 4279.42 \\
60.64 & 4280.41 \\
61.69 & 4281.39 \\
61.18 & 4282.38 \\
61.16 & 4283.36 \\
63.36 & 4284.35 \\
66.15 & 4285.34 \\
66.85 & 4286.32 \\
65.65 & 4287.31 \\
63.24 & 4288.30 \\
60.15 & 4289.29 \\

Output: 0.07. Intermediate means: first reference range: 64.9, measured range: 61.1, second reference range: 66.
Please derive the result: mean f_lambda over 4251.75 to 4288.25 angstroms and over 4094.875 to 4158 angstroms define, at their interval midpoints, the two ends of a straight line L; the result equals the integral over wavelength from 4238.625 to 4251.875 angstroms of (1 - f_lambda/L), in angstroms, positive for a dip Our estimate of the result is -1.07 angstroms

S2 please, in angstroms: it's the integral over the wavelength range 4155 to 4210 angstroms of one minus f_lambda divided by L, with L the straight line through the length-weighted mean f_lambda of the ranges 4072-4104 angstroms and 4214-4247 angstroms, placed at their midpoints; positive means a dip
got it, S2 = 4.3 angstroms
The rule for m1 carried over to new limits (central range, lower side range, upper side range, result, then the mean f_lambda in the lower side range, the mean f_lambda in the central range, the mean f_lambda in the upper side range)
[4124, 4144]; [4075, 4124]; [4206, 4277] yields 0.132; 64.9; 58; 67.3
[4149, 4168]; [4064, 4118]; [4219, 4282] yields 0.038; 63.8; 62.9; 67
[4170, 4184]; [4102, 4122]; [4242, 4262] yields 0.098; 63.2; 58.5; 65.1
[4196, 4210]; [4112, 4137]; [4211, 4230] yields 0.043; 61.2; 65.2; 69.4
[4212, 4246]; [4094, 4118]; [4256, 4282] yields -0.108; 61.4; 70.5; 64.7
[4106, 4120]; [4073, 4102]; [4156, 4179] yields 0.020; 65.4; 63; 61.5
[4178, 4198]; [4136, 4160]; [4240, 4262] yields -0.036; 60.4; 64.5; 65.5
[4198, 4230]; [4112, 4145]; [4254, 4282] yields -0.079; 60.5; 67.6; 64.4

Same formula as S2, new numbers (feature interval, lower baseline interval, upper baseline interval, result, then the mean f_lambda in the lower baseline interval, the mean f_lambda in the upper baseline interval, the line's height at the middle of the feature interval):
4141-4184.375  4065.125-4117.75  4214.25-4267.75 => 2.73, 64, 68.1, 65.9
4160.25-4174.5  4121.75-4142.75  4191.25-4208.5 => -0.05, 58.9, 67.1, 63.1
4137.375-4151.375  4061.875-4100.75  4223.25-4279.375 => 0.74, 64.2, 66.3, 65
